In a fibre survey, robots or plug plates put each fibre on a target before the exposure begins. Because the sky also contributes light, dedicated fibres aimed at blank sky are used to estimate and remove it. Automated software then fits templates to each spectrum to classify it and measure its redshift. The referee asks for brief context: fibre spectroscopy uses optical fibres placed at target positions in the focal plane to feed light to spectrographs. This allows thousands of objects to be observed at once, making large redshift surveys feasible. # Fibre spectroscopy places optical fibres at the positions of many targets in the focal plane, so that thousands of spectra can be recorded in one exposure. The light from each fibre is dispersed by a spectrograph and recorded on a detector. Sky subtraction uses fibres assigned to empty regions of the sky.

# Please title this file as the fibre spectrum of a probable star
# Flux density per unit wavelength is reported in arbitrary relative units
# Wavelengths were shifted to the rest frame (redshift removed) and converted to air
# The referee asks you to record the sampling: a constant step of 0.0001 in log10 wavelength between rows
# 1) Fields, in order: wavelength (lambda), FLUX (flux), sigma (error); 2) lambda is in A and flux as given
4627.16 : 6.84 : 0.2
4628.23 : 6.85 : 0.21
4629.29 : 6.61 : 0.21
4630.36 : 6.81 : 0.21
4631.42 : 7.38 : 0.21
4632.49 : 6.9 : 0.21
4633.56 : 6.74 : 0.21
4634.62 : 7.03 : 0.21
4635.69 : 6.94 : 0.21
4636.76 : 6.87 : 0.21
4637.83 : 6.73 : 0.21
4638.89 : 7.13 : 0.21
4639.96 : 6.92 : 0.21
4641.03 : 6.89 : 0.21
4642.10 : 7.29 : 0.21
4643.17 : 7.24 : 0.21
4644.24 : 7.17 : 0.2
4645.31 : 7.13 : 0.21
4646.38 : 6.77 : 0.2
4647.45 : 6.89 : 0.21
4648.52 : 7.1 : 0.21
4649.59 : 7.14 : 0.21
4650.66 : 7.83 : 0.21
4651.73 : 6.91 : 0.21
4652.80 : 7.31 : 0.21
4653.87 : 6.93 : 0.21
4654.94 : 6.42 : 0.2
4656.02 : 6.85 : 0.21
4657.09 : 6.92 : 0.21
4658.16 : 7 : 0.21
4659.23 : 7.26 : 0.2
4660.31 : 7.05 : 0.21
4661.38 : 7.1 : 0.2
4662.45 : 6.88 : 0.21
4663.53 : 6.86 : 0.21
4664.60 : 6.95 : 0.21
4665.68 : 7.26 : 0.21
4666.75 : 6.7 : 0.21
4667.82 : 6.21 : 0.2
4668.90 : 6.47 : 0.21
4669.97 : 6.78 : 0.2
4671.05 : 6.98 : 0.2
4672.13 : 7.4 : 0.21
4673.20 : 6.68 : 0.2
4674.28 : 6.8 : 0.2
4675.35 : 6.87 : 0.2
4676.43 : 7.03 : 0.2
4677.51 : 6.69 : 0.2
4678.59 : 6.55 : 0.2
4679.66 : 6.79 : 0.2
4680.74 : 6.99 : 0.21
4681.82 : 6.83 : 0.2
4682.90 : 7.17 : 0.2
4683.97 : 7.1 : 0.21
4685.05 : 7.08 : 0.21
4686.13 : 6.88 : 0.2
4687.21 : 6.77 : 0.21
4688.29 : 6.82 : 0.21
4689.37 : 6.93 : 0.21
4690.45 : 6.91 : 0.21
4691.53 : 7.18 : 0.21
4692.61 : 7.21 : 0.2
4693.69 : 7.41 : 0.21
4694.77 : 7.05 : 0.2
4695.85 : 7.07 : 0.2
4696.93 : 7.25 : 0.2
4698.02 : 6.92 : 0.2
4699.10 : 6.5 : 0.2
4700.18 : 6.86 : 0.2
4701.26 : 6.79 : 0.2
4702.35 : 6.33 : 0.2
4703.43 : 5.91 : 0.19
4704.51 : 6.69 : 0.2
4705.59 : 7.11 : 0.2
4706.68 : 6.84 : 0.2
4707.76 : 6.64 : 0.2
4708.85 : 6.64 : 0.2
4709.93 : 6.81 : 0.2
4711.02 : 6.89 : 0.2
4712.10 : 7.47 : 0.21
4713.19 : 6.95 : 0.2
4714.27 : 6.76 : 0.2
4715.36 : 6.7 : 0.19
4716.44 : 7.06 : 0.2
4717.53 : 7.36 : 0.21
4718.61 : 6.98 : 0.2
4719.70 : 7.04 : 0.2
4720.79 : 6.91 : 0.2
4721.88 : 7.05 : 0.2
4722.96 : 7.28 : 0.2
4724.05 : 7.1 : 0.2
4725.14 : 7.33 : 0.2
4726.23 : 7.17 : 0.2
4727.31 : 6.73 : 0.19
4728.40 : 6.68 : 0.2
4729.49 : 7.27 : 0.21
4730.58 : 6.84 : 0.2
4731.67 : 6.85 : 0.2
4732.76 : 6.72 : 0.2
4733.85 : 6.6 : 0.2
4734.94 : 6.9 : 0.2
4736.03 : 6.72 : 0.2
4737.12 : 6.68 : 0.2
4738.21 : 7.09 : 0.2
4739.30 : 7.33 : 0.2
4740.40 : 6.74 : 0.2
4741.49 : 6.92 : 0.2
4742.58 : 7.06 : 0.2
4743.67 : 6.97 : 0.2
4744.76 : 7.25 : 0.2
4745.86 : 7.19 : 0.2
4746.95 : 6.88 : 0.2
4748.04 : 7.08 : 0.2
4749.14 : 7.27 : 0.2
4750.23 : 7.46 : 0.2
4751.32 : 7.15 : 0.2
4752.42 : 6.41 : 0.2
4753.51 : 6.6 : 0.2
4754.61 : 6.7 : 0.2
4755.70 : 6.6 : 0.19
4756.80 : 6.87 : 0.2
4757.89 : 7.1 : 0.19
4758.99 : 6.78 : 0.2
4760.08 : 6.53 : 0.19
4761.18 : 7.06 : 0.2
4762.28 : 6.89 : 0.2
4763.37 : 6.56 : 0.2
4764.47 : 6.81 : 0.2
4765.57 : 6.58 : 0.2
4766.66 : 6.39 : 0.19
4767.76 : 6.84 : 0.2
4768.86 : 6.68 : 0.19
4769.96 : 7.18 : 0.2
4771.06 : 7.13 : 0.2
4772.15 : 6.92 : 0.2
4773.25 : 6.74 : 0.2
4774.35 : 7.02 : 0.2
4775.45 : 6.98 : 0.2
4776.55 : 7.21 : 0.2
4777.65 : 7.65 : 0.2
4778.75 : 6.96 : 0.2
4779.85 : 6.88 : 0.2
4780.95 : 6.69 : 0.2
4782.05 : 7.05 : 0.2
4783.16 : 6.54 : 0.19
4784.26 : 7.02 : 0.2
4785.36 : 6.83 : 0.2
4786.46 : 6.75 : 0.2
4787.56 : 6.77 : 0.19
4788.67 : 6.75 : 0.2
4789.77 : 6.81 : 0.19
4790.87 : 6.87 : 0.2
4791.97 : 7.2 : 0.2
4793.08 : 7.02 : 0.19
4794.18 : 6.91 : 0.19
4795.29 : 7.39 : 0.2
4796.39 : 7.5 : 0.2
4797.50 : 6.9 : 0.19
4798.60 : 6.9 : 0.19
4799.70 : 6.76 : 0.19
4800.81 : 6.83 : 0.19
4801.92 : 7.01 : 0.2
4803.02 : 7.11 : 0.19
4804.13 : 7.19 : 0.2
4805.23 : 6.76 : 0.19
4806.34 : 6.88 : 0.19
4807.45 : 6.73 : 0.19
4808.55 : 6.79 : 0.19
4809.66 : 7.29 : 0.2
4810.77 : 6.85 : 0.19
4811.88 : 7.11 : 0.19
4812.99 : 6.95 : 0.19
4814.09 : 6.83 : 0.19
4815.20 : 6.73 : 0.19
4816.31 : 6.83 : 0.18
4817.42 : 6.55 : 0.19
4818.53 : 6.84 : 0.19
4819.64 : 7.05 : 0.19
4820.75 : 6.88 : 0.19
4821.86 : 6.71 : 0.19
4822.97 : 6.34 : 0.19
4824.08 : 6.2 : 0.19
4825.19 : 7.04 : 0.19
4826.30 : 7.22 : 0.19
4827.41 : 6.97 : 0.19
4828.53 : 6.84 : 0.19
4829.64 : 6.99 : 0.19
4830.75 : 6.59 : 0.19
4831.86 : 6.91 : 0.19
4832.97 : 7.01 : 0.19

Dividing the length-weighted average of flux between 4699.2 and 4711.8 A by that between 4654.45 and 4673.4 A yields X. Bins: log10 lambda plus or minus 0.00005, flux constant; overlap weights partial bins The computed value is 0.97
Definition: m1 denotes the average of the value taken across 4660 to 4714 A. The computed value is 6.88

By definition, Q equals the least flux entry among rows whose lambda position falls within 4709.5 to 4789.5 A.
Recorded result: 6.39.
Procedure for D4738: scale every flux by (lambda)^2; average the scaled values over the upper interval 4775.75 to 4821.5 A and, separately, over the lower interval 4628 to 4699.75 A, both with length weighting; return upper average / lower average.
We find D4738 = 1.06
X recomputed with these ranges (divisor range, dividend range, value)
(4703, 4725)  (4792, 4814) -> 1.01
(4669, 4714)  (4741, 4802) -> 1.01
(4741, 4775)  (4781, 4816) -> 1.01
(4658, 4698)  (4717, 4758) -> 1.00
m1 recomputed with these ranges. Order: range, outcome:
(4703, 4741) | 6.91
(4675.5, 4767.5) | 6.9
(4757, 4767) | 6.76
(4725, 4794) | 6.91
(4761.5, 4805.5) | 6.93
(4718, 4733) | 7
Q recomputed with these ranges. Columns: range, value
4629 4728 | 5.91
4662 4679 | 6.21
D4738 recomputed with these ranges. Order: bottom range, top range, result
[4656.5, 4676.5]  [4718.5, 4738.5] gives 1.03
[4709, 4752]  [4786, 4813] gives 1.02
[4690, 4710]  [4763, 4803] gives 1.05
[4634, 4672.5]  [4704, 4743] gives 1.03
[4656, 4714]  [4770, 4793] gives 1.05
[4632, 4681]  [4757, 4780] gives 1.04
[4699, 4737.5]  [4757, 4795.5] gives 1.03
